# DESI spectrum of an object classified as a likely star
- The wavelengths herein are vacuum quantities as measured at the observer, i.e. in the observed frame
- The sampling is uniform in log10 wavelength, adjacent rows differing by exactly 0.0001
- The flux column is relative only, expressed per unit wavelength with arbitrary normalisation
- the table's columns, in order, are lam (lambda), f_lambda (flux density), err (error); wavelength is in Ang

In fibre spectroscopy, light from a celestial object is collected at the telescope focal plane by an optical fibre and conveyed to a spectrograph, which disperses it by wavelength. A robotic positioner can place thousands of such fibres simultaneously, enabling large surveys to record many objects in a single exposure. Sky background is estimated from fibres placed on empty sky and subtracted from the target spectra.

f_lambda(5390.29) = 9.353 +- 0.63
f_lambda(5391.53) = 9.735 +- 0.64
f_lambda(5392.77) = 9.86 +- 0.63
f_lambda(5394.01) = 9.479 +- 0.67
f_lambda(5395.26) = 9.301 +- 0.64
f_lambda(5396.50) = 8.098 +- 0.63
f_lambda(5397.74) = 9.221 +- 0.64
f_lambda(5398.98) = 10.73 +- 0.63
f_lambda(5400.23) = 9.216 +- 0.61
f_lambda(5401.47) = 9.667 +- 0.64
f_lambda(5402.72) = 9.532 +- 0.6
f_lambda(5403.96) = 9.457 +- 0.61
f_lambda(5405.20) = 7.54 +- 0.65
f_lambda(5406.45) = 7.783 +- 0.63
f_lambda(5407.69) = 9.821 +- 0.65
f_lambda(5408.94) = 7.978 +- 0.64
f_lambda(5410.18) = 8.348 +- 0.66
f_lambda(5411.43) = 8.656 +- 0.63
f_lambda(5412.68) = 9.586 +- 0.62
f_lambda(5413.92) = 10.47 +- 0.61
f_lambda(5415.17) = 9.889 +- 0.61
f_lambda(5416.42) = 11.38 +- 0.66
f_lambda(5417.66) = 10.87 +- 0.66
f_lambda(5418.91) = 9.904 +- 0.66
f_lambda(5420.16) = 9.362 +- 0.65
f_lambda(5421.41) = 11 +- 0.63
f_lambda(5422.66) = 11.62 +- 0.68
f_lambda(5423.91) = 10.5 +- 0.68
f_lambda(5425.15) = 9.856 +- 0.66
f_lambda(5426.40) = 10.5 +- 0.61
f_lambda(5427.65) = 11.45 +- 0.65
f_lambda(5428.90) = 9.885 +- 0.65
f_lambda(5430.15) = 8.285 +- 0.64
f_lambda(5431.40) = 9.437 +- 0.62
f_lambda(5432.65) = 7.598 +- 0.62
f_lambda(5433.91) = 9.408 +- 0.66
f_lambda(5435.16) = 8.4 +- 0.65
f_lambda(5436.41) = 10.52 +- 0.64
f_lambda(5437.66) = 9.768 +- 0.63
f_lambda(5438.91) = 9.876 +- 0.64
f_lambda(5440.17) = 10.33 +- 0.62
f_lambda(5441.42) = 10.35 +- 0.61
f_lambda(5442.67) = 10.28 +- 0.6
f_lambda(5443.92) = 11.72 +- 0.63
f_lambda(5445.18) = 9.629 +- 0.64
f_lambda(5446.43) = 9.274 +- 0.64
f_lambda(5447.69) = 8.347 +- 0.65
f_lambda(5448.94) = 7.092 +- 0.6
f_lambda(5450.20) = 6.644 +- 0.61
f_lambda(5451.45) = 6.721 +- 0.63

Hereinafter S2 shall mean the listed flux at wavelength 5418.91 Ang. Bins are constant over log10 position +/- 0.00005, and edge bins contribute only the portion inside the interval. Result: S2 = 9.904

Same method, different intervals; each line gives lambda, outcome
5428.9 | 9.885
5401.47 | 9.667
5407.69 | 9.821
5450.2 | 6.644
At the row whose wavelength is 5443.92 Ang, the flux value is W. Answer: 11.72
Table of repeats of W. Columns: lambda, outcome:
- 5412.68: 9.586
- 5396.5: 8.098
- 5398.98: 10.73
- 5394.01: 9.479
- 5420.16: 9.362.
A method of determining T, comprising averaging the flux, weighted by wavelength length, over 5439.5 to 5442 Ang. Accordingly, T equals 10.3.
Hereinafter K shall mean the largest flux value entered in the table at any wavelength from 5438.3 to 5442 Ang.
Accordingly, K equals 10.35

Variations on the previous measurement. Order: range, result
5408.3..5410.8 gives 8.348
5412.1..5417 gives 11.38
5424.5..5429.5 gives 11.45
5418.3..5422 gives 11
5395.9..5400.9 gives 10.73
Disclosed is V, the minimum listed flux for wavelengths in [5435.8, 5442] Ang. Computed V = 9.768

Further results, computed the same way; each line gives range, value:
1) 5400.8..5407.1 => 7.54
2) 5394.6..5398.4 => 8.098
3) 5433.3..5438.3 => 8.4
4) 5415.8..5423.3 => 9.362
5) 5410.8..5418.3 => 8.656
